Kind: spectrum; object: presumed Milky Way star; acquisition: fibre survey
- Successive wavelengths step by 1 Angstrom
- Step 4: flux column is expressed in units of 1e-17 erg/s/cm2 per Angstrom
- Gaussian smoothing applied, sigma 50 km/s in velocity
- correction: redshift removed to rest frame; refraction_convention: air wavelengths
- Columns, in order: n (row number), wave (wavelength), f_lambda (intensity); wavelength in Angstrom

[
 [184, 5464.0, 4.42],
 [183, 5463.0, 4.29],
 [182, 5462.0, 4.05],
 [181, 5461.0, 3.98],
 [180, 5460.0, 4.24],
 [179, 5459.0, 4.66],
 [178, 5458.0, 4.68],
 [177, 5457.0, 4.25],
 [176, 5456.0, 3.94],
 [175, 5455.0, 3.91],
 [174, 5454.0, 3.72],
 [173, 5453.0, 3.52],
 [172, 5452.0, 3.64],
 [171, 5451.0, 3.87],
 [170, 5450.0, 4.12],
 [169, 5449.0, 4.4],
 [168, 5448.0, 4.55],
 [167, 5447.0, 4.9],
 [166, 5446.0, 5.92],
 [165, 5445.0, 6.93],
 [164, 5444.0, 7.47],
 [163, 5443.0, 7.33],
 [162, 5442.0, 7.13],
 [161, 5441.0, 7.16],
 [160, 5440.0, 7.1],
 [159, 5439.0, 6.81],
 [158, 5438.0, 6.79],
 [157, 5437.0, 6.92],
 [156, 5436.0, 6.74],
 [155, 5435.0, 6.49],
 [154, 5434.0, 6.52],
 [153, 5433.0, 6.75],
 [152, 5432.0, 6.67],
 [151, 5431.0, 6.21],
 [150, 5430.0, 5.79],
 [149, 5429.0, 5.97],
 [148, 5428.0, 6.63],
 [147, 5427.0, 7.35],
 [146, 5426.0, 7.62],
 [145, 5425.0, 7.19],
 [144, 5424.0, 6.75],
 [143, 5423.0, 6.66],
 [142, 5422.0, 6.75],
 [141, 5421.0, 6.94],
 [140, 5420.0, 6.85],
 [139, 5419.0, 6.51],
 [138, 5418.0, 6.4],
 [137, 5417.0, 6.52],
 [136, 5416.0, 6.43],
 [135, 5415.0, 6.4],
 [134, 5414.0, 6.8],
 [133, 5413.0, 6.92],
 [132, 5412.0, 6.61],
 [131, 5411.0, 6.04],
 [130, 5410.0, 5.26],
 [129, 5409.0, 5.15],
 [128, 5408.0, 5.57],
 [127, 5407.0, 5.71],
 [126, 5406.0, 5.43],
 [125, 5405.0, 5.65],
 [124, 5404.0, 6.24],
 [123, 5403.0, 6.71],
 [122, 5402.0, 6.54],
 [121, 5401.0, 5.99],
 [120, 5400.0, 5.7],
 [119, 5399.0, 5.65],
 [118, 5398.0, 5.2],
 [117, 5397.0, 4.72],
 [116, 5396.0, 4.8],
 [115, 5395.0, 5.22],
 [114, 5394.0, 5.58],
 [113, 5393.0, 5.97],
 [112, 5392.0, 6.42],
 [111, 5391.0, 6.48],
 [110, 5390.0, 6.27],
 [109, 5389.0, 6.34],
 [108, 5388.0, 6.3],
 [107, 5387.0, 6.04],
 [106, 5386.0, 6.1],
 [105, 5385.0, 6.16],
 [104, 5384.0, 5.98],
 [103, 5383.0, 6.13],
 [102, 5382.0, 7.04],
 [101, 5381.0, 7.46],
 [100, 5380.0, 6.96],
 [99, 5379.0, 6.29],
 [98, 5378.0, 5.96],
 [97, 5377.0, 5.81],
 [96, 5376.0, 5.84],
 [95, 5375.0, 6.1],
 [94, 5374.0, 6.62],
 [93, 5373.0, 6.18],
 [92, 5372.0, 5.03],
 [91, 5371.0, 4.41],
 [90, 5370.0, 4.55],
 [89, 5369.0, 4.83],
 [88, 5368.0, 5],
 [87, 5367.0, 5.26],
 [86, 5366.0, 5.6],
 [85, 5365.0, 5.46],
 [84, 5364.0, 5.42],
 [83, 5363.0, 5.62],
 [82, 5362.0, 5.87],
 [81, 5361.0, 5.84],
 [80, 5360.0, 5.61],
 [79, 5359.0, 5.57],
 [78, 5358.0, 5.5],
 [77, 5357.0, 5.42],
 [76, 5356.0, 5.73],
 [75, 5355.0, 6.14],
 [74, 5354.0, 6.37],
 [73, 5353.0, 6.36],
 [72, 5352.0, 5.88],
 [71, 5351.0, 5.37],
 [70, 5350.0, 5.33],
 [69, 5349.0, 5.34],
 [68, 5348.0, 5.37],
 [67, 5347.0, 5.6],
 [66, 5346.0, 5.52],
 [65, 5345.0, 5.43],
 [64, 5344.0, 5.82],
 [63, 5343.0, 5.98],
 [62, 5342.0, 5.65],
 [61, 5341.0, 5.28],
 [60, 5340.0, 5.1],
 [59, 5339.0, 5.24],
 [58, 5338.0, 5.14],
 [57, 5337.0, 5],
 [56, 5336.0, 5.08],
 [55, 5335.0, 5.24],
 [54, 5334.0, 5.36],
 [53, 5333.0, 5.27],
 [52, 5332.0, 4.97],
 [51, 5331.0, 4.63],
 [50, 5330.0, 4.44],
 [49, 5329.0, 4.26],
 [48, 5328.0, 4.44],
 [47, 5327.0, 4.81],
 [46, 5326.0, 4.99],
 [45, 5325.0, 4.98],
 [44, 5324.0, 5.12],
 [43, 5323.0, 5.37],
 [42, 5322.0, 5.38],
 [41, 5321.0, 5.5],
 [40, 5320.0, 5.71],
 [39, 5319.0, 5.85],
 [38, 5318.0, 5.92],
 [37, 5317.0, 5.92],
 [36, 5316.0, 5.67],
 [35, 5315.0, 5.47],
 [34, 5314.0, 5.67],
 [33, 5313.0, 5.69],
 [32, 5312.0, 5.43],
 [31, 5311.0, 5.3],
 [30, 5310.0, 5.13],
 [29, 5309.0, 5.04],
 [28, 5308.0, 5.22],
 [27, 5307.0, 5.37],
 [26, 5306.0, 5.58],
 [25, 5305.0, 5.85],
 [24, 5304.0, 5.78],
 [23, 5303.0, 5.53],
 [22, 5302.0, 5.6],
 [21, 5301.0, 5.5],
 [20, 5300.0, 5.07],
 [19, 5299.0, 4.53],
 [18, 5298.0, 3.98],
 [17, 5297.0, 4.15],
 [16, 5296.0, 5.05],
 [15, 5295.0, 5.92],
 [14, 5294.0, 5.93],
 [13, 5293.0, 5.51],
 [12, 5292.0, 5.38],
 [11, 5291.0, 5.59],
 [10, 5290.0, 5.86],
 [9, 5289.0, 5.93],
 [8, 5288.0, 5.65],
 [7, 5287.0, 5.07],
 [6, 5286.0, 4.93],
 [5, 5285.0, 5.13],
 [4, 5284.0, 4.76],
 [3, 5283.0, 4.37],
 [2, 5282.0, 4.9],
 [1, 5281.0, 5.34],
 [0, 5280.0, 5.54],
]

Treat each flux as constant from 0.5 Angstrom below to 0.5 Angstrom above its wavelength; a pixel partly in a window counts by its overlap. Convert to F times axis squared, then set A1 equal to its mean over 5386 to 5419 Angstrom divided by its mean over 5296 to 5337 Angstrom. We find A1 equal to 1.18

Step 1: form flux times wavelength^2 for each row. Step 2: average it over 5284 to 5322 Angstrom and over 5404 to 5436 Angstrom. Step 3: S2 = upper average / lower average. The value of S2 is 1.2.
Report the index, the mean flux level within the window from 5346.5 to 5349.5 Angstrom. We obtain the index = 5.44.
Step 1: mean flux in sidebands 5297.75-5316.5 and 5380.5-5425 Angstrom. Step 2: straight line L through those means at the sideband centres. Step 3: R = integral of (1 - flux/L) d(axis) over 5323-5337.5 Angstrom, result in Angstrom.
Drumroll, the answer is 1.7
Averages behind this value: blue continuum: 5.36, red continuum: 6.16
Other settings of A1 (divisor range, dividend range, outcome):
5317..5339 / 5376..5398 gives 1.21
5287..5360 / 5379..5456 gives 1.17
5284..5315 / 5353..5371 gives 1.06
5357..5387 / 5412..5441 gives 1.18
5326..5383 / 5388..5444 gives 1.17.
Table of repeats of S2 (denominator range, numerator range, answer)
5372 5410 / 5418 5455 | 1.05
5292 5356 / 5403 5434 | 1.24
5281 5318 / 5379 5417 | 1.18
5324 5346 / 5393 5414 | 1.16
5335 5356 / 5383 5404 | 1.09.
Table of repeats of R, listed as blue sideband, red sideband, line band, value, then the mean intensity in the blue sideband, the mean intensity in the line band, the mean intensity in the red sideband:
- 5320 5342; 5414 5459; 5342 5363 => -1.8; 5.06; 5.7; 6.02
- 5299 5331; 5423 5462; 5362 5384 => -1.1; 5.32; 5.8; 5.74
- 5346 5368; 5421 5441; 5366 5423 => 1.8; 5.63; 6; 6.74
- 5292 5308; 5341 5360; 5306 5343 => 1.5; 5.29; 5.25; 5.67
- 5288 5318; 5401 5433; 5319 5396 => 3.9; 5.41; 5.59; 6.4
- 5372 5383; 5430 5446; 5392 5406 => 1.7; 6.35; 5.71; 6.8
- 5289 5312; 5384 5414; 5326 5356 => 1.3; 5.33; 5.33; 5.91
